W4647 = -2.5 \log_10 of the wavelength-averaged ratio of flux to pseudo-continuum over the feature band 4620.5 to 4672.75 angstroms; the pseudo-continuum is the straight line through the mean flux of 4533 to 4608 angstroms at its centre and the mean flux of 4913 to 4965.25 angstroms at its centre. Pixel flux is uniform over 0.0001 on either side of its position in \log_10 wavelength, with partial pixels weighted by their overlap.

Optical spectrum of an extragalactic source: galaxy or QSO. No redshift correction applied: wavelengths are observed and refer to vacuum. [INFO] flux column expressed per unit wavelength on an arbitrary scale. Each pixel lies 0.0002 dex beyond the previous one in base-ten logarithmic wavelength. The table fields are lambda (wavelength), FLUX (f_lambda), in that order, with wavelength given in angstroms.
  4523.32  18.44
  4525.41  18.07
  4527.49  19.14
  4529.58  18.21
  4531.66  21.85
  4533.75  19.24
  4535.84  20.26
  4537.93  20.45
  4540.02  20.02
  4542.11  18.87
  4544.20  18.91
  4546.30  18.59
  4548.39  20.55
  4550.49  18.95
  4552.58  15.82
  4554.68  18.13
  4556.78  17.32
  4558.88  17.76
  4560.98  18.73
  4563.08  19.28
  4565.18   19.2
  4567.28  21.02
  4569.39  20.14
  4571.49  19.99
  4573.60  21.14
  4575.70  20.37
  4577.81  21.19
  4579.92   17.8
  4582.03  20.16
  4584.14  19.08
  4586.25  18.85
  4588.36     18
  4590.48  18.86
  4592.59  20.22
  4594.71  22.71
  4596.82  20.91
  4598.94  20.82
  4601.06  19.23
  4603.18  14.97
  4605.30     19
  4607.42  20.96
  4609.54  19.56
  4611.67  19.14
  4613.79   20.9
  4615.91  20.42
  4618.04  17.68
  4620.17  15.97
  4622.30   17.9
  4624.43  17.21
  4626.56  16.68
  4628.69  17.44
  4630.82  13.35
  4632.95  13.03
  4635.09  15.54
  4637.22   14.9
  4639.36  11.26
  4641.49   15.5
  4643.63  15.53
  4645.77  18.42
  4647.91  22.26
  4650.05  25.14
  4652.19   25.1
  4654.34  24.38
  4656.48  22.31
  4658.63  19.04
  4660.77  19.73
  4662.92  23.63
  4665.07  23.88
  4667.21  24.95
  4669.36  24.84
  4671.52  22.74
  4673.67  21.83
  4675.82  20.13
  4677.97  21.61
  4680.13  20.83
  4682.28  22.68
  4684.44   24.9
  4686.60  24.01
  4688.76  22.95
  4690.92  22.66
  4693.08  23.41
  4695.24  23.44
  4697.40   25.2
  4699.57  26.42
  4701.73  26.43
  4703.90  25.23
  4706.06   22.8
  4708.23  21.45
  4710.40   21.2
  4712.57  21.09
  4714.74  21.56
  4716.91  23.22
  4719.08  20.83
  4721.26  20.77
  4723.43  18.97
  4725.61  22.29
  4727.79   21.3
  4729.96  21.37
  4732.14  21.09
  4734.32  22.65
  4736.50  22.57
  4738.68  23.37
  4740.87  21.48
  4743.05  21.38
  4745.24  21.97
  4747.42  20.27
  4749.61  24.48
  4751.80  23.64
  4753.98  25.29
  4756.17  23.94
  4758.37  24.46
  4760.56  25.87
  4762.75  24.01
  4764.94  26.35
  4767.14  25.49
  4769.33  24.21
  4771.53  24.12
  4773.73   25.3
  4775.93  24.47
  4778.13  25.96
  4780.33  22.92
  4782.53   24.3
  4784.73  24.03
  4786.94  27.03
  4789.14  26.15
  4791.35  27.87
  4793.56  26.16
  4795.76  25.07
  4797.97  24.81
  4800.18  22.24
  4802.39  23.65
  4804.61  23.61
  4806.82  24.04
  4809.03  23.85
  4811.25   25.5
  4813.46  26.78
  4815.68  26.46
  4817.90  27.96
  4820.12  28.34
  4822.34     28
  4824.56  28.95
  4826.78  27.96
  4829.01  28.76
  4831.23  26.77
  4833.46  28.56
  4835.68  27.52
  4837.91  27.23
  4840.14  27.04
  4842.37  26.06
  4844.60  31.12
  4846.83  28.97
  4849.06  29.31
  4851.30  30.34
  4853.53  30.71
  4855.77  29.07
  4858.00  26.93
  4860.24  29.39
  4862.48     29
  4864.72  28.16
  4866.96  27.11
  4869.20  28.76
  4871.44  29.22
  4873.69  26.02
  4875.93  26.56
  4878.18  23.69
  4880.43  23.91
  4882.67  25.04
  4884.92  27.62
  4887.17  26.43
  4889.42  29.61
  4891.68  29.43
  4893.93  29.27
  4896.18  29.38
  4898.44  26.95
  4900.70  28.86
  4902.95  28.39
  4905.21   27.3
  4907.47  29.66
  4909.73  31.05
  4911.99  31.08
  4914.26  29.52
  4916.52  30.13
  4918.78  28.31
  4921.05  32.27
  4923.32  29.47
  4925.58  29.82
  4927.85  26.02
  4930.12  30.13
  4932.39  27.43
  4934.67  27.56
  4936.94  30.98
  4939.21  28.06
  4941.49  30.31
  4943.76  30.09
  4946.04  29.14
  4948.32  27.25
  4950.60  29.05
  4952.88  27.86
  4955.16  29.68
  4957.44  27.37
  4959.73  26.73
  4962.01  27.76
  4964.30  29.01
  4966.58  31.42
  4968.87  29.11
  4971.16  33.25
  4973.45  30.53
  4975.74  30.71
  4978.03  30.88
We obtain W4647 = 0.11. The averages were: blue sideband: 19.4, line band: 19.3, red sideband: 28.9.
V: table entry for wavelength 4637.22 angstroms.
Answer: 14.9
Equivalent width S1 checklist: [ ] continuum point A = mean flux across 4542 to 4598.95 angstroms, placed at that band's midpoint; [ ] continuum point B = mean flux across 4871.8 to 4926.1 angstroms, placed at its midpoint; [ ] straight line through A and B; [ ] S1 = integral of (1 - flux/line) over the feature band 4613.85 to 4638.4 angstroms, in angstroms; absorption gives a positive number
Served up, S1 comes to 5.1 angstroms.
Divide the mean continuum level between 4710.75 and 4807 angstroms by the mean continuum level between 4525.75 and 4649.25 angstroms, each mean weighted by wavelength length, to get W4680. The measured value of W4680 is 1.3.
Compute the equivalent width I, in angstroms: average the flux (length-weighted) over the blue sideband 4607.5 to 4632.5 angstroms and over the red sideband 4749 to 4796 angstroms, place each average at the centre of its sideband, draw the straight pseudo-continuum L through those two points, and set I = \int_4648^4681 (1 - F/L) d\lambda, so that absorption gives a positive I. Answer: -4.6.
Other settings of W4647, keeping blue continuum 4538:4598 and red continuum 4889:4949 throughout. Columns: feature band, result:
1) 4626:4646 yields 0.38 mag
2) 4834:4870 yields -0.05 mag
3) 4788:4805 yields 0.03 mag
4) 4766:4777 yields 0.02 mag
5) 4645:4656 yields -0.07 mag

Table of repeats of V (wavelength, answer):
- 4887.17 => 26.43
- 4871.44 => 29.22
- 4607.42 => 20.96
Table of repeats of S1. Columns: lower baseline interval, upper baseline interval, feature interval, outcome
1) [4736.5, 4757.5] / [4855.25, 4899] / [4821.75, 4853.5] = -2.76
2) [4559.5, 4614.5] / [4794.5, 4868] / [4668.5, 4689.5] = -0.08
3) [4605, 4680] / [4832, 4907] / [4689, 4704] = -2.10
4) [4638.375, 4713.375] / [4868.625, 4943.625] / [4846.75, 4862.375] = -1.26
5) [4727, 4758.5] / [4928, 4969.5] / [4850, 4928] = -4.31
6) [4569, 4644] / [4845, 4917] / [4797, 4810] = 0.92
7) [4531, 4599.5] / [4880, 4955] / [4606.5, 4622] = 1.23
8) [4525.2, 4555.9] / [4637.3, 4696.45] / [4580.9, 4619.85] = 1.68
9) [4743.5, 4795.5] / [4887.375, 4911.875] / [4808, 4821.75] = -0.19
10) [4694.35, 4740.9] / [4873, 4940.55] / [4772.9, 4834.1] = -1.76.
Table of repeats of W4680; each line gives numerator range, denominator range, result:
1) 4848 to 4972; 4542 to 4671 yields 1.49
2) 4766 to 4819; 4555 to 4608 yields 1.29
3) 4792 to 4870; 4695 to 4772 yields 1.18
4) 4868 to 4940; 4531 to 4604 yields 1.46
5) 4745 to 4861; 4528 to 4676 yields 1.35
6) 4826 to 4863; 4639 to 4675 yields 1.33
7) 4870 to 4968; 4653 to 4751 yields 1.26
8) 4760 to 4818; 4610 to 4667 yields 1.33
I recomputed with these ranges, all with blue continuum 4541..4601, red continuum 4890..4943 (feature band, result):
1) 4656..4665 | 0.2 angstroms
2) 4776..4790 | 0.2 angstroms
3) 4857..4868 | -0.2 angstroms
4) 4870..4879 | 0.5 angstroms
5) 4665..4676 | -0.5 angstroms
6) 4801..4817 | 0.8 angstroms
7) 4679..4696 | -0.3 angstroms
